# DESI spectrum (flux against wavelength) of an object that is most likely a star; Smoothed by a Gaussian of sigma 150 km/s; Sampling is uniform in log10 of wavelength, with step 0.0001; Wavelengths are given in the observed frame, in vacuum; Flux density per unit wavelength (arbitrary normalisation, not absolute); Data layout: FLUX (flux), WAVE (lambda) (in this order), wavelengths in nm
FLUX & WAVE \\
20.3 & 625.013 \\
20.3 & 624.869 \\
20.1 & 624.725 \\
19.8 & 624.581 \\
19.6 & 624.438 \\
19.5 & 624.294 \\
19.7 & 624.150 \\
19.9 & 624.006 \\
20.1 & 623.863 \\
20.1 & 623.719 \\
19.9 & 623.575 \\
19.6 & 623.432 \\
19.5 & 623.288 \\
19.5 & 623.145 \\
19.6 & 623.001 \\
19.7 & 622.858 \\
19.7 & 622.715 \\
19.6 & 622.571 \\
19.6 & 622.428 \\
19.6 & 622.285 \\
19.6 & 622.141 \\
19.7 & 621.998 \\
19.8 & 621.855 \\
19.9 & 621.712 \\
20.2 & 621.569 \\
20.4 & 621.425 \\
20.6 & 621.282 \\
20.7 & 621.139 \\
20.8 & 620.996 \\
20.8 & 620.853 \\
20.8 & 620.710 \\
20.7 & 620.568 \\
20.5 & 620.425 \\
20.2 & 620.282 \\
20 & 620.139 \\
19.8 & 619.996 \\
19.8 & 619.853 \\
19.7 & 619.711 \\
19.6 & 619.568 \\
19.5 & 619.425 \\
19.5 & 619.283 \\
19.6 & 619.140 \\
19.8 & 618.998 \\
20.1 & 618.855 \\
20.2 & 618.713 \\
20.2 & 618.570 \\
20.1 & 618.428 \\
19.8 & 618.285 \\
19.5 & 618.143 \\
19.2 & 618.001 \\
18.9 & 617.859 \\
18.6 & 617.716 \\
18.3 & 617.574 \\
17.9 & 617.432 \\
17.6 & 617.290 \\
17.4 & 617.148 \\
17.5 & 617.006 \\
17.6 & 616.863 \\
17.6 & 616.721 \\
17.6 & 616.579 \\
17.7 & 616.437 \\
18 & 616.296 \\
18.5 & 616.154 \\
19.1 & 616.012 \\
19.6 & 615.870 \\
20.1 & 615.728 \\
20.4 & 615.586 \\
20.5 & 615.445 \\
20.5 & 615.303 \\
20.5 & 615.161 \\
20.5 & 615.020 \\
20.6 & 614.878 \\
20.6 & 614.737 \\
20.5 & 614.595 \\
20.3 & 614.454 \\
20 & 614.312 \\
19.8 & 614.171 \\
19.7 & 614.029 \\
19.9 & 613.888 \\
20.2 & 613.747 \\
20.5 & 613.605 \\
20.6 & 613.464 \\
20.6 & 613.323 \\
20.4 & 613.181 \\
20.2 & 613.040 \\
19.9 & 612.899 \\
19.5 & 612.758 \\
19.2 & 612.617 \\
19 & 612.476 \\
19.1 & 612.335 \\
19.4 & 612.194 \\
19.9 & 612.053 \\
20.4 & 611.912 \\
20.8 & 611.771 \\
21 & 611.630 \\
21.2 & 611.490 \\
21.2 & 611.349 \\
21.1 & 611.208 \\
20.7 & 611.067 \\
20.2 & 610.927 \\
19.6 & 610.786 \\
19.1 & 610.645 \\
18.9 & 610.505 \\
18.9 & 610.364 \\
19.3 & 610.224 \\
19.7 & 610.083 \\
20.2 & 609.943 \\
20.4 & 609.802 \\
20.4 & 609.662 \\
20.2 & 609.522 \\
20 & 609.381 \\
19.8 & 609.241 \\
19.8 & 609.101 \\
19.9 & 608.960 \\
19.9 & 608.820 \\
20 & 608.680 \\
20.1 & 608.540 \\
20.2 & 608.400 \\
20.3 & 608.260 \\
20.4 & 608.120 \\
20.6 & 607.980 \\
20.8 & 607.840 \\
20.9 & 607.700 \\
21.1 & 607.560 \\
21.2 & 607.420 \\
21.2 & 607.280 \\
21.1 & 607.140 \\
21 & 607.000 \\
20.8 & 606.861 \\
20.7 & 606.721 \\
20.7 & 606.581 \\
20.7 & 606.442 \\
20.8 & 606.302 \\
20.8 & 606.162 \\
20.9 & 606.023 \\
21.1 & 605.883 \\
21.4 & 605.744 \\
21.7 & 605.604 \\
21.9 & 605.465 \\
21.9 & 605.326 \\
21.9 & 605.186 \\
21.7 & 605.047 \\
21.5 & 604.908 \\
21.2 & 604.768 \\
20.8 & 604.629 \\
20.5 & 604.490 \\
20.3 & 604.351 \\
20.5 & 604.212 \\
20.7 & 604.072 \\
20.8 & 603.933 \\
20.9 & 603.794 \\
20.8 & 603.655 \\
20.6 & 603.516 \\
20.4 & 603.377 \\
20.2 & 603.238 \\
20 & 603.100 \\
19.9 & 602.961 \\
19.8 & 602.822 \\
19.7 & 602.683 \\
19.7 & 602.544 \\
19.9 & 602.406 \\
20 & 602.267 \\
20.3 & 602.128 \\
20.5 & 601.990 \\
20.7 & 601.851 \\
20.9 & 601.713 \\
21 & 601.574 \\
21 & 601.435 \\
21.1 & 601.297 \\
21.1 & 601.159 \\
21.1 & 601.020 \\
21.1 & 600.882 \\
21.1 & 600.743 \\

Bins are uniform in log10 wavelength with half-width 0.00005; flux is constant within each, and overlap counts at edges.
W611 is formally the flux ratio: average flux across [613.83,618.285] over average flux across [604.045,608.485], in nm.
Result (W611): 0.9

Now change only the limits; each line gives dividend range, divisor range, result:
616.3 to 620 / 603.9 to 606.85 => 0.90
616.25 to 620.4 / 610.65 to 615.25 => 0.94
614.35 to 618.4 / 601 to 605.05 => 0.93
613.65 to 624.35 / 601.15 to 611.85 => 0.96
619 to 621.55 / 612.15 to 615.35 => 1.00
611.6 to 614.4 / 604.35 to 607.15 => 0.95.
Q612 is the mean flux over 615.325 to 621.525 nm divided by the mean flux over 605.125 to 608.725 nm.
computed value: 0.9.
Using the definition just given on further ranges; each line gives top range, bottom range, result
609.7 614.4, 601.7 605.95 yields 0.97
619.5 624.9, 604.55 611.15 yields 0.97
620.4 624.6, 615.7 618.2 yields 1.09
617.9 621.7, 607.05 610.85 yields 1.00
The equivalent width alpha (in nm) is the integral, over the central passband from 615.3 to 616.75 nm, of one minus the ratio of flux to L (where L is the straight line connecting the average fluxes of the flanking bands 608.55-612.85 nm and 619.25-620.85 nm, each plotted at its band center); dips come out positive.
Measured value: 0.07 nm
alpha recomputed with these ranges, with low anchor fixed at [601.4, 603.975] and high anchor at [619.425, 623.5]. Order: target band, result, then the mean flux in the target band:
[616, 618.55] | 0.21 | 18.4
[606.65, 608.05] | -0.05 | 20.9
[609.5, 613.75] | 0.03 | 20.1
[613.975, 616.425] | 0.03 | 19.9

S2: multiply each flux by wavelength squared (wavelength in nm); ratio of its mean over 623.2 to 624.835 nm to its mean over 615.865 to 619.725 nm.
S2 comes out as 1.07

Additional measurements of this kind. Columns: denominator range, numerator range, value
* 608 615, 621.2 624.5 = 1.02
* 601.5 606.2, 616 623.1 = 0.99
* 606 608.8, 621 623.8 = 1.01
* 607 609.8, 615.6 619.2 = 0.95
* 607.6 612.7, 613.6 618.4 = 0.98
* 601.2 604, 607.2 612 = 1.02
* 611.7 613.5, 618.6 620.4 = 1.02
